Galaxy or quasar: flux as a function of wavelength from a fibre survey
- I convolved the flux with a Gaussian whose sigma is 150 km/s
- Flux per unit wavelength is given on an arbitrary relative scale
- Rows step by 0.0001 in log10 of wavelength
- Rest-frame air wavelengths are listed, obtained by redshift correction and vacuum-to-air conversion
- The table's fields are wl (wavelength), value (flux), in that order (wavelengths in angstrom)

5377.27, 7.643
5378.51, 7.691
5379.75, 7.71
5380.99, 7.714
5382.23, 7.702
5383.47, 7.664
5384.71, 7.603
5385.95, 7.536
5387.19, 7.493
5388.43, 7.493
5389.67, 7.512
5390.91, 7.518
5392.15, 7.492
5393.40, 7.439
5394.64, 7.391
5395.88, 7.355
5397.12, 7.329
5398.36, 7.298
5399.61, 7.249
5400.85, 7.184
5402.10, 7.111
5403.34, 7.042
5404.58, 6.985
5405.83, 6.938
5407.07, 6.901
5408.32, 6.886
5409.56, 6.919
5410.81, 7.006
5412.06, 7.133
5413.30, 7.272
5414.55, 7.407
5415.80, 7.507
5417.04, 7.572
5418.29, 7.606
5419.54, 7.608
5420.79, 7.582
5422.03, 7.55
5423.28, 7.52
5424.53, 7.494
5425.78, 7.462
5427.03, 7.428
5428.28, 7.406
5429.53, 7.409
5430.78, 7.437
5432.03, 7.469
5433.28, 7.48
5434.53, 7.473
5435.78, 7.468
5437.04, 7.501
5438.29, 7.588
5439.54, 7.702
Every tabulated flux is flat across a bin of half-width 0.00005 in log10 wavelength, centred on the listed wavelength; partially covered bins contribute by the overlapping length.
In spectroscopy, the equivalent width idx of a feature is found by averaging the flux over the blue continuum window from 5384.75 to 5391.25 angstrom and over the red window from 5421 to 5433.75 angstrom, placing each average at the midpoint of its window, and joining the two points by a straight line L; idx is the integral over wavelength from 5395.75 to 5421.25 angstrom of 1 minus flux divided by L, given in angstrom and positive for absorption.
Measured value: 0.91 angstrom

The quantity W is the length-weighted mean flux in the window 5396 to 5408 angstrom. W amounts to 7.12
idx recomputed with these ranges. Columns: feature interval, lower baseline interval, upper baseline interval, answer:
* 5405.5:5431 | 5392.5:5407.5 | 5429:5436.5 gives 0.00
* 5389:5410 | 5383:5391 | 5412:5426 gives 0.88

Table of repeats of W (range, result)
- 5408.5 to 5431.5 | 7.4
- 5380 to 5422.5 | 7.36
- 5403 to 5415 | 7.04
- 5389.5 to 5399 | 7.41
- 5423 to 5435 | 7.46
